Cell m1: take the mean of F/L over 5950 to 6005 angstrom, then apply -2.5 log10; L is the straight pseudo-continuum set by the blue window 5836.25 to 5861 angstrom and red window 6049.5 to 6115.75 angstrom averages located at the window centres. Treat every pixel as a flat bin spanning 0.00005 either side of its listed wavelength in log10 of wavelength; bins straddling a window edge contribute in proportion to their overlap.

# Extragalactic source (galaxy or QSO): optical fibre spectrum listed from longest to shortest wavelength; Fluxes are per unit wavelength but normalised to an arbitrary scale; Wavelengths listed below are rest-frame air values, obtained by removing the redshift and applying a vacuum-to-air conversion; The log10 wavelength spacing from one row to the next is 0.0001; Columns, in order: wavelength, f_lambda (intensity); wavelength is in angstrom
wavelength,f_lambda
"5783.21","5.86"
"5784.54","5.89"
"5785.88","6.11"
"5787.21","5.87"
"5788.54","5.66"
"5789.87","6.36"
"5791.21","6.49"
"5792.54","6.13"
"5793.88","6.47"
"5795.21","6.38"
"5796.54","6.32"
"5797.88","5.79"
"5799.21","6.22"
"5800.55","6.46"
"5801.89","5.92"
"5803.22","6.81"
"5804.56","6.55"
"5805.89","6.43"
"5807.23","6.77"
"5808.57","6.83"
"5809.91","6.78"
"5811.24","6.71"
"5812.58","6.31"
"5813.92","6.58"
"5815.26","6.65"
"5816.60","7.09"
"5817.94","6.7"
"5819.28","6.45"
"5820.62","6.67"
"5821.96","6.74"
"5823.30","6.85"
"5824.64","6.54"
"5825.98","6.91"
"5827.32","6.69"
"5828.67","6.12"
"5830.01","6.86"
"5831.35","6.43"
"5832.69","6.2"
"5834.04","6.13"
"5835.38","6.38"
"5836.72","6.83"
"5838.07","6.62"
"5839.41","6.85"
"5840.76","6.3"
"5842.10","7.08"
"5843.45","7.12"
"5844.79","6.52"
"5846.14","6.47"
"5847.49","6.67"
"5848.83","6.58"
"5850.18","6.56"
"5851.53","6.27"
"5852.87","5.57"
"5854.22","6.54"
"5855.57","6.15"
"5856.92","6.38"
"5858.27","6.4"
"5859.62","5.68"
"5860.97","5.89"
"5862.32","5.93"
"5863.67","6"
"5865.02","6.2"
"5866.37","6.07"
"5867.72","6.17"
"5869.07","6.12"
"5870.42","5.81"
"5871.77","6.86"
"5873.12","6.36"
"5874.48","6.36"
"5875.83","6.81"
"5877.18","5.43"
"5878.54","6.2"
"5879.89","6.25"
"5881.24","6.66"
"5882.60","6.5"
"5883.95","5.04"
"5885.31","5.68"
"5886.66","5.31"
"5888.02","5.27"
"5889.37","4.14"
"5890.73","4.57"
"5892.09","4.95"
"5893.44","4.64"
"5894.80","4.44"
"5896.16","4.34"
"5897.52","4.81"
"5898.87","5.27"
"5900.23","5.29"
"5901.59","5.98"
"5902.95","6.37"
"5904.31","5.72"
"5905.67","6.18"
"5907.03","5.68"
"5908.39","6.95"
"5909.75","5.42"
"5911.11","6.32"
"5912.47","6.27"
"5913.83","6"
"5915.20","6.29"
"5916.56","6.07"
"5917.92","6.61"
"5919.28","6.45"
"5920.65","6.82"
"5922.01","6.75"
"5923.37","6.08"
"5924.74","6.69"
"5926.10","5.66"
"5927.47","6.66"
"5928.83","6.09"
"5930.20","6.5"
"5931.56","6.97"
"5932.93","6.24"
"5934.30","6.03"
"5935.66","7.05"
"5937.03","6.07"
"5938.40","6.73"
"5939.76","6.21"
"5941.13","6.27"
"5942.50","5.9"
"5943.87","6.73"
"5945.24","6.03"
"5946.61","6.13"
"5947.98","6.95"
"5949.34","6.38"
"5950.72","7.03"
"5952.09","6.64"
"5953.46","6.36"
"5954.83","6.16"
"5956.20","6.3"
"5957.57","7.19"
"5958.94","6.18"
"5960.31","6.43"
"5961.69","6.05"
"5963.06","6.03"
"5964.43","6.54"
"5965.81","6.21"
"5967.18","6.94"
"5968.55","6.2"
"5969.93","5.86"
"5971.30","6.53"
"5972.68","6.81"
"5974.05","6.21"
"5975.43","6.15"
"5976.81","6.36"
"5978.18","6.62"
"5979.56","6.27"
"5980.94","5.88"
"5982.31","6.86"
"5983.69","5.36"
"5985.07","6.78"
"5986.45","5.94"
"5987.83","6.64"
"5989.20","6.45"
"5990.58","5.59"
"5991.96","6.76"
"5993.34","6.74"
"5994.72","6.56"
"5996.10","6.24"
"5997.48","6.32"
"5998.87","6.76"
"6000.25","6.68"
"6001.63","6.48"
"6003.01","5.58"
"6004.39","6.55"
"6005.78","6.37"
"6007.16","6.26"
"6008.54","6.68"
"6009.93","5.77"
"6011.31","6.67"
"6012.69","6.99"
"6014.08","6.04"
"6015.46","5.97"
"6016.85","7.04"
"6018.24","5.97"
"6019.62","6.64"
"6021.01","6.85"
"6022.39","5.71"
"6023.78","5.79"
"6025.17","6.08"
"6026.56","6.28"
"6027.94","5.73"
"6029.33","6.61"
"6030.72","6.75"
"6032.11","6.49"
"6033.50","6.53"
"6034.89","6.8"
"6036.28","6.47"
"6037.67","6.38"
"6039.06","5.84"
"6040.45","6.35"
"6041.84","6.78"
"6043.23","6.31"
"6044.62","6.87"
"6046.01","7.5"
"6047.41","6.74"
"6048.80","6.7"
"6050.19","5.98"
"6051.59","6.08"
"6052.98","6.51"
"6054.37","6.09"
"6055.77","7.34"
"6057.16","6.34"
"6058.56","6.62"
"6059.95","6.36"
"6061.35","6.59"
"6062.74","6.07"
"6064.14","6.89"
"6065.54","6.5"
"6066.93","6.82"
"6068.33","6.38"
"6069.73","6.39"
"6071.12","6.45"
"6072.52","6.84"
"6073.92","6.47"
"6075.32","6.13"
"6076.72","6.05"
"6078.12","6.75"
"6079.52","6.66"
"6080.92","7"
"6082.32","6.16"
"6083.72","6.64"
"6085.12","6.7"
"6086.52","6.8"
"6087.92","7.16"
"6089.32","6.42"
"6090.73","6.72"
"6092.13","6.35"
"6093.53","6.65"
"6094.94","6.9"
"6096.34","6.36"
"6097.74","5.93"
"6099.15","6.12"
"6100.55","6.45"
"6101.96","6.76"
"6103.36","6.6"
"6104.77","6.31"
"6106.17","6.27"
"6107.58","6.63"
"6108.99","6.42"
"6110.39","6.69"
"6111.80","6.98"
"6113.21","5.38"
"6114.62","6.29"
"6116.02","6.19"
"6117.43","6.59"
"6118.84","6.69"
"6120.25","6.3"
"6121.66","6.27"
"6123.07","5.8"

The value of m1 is 0.016 mag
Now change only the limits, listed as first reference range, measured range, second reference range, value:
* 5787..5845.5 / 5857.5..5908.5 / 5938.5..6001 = 0.13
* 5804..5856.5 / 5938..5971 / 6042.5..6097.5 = 0.03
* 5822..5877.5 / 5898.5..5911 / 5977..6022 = 0.09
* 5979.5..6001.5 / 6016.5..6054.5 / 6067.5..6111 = 0.00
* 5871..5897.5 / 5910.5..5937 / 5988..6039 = -0.10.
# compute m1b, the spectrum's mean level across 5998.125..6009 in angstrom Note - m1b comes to 6.41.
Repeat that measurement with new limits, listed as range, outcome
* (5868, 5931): 5.89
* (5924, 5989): 6.38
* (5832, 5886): 6.29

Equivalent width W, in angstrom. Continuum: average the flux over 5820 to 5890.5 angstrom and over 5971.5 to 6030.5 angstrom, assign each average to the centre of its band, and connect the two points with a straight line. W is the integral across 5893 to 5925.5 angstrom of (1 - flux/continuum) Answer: 2.0 angstrom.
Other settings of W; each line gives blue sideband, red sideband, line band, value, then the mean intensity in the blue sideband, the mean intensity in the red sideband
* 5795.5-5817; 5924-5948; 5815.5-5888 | 1.2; 6.5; 6.37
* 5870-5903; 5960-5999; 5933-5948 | -0.8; 5.56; 6.34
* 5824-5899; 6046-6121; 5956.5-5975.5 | -0.4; 6.06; 6.5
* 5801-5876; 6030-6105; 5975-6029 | 1.6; 6.47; 6.54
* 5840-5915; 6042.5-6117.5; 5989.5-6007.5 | -0.3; 5.94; 6.52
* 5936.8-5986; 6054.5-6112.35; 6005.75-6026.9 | 0.4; 6.37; 6.55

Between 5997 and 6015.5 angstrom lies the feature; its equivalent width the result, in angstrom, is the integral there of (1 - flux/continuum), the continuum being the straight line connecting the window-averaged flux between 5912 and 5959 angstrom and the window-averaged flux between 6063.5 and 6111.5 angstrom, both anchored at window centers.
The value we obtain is 0.3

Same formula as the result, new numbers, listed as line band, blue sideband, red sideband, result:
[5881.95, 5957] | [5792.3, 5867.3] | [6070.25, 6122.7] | 5.4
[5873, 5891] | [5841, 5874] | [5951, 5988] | 1.6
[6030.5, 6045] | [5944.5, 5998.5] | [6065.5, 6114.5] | -0.1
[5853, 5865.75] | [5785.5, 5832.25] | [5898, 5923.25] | 0.4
